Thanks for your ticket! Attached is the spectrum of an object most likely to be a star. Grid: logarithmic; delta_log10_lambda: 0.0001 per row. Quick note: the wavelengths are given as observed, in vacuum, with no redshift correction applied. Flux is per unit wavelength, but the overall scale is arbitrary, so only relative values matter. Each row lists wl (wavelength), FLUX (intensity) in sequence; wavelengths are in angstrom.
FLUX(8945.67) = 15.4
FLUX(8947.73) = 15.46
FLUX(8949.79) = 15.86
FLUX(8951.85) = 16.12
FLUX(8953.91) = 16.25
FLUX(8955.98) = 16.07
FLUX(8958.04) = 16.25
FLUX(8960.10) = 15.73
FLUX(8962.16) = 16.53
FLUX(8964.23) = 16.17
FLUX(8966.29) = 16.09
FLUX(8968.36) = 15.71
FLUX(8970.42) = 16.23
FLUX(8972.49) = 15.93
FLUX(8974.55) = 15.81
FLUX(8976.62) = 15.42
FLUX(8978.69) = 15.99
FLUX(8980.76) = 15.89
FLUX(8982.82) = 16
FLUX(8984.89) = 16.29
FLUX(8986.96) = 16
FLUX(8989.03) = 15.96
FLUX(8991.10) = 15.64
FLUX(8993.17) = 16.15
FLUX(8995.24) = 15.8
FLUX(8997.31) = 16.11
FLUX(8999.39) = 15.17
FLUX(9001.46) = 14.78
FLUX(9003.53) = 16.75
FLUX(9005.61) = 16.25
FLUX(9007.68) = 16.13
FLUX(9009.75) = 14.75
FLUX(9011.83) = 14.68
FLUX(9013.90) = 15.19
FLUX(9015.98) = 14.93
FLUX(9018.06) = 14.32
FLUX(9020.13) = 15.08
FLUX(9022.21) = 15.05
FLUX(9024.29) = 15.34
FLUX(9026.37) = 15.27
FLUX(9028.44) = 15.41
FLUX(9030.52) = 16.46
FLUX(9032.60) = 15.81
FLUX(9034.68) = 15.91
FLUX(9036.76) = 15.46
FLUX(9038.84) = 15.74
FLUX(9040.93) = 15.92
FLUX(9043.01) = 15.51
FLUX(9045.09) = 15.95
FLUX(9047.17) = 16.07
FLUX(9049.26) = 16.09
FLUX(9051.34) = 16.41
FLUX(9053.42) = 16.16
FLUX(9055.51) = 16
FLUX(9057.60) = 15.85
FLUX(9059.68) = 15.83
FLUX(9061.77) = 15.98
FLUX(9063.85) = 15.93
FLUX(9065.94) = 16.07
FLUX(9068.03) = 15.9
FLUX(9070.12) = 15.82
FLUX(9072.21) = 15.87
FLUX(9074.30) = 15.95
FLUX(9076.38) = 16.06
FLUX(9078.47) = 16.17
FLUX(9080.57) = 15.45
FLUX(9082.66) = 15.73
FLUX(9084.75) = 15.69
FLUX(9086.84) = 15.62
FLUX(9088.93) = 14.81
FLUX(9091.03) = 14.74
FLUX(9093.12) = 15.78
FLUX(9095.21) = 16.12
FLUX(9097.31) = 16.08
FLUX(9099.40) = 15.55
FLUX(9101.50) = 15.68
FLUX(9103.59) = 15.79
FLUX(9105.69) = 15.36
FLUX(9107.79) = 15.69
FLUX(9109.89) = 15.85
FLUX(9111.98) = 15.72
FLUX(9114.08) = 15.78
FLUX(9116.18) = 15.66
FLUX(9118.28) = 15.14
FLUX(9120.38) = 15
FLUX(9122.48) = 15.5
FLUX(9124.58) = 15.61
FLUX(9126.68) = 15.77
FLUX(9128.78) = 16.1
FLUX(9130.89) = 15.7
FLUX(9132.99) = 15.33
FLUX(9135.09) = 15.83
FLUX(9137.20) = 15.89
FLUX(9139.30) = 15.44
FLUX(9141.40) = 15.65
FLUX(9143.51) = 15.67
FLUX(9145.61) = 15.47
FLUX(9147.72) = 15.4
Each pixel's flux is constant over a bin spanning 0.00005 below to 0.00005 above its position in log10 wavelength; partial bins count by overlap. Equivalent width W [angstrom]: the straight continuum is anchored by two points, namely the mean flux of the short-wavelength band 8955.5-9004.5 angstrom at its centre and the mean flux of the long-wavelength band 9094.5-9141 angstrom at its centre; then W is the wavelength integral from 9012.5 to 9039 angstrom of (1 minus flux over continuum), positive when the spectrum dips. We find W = 0.8 angstrom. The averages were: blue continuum 15.9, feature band 15.4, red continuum 15.7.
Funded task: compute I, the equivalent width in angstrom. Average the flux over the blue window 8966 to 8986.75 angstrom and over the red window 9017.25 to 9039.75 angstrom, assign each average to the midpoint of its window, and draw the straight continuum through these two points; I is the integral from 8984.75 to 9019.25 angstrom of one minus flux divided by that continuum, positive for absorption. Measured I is 0.3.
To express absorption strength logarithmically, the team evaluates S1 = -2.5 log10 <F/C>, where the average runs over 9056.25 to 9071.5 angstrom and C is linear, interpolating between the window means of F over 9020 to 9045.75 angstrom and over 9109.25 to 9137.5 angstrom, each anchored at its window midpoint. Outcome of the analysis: -0.02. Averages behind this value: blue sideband 15.6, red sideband 15.6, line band 15.9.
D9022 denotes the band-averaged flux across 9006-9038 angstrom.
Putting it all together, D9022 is 15.3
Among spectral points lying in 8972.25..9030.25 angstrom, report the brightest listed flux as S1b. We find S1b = 16.75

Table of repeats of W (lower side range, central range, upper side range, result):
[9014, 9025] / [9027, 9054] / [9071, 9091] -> -1.3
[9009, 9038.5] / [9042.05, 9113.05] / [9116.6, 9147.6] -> -1.7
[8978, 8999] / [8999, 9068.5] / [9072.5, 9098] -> 0.8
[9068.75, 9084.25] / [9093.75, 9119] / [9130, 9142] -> 0.1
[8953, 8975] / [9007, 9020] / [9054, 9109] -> 0.8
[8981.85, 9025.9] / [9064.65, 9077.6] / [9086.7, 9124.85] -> -0.3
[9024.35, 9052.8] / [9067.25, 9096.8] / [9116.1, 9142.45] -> 0.0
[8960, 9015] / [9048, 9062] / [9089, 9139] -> -0.3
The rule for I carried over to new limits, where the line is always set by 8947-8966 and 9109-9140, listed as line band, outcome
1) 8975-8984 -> 0.1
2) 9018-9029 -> 0.5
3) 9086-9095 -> 0.2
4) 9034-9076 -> -0.3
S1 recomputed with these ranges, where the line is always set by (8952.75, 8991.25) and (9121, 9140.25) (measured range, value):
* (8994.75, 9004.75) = 0.016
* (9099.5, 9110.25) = 0.006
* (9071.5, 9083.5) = -0.006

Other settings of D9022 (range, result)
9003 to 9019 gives 15.3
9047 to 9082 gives 16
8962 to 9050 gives 15.7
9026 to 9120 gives 15.8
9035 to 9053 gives 15.9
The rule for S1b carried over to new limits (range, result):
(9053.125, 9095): 16.17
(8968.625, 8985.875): 16.29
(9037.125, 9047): 15.95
